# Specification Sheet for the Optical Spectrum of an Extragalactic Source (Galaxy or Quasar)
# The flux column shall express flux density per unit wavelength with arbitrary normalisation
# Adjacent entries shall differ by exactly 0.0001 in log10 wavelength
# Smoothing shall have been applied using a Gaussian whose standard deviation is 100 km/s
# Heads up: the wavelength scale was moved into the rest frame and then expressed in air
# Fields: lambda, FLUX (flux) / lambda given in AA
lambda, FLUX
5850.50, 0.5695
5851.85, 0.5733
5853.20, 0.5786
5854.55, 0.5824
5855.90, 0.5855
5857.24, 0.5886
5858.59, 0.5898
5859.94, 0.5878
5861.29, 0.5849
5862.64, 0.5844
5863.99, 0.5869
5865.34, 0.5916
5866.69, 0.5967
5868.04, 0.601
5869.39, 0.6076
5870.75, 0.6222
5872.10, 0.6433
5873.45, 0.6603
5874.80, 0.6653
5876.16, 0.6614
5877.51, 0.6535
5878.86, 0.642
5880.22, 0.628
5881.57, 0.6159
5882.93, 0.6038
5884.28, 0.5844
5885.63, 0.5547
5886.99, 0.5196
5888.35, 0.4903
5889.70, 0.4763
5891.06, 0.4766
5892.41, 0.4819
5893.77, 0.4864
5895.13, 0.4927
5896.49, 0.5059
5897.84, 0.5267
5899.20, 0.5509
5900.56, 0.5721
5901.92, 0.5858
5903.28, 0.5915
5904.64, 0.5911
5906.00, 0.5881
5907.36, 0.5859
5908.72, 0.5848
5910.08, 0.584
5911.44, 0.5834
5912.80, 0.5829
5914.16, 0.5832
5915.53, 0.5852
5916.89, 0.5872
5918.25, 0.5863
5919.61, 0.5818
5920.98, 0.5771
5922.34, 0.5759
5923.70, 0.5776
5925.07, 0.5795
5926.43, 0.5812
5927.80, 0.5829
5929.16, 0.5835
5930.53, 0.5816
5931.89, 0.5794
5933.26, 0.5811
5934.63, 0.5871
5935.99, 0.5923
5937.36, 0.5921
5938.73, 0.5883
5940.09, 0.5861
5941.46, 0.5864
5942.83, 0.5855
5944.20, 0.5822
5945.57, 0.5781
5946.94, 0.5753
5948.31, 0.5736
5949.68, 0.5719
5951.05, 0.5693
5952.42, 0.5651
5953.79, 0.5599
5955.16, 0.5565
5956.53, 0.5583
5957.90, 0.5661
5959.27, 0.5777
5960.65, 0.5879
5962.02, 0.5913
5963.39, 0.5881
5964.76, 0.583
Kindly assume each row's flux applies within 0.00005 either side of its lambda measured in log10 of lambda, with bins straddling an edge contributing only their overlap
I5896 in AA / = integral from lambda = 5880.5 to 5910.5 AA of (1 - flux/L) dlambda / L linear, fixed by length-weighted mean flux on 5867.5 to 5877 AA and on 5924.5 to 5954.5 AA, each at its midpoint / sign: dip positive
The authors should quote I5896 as 3.36 AA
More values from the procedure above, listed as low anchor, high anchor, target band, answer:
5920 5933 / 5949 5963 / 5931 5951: -0.24 AA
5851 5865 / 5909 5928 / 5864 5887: -1.31 AA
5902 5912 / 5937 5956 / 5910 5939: -0.06 AA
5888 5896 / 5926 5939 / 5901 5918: -1.89 AA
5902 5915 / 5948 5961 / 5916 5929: -0.02 AA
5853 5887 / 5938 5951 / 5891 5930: 1.76 AA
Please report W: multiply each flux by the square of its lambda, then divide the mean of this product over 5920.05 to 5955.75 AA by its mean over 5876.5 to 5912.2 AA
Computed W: 1.05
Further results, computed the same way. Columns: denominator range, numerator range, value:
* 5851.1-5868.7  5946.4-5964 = 1.01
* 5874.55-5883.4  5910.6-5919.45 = 0.93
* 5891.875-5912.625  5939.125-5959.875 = 1.05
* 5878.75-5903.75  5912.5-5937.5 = 1.08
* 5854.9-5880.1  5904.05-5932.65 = 0.97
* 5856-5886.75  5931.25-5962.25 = 0.97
